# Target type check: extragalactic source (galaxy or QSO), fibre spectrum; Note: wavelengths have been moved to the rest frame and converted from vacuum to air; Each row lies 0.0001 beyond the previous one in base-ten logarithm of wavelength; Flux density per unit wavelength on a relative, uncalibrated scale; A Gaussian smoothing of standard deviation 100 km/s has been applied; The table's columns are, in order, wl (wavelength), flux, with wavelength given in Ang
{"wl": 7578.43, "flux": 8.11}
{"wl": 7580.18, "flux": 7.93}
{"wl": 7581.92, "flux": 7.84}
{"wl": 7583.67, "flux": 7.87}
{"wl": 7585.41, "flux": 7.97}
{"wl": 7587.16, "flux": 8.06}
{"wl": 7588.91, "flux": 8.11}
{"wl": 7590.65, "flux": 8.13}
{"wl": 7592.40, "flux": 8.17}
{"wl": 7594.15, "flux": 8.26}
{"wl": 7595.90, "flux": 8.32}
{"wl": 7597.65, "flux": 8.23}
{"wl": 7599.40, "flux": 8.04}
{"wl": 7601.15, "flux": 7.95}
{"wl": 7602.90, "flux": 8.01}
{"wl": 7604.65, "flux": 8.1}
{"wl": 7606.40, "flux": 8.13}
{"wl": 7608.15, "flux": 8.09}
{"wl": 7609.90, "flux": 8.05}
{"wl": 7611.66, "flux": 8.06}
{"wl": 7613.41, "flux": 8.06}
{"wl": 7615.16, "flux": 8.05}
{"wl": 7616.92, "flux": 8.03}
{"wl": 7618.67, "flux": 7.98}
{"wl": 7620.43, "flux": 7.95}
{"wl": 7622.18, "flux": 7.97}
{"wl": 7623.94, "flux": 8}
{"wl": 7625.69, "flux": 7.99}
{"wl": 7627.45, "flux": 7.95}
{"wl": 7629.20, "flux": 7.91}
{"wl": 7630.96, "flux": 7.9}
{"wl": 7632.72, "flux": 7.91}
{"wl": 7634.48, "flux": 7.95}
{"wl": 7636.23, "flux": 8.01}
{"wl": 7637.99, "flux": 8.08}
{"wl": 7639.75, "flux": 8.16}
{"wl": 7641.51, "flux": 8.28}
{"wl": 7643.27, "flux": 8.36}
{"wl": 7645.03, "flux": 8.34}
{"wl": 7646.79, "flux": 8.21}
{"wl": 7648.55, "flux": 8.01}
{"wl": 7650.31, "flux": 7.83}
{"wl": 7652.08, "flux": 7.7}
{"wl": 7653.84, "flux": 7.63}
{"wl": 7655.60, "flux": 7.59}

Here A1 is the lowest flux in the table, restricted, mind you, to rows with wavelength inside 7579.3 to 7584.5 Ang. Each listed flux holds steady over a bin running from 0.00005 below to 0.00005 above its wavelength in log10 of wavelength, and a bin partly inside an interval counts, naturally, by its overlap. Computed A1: 7.84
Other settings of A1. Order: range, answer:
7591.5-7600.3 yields 8.04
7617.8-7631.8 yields 7.9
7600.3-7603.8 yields 7.95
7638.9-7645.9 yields 8.16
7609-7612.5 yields 8.05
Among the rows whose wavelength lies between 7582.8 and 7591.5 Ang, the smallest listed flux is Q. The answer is 7.87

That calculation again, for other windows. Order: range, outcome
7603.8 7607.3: 8.1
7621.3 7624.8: 7.97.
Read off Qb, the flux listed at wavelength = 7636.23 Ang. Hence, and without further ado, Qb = 8.01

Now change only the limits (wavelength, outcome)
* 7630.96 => 7.9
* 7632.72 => 7.91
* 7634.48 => 7.95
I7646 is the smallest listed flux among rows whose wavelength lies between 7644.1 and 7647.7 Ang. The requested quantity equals 8.21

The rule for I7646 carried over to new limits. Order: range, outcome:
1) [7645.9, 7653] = 7.7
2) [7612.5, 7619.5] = 7.98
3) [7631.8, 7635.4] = 7.91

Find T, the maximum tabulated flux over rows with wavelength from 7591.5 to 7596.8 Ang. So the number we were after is 8.32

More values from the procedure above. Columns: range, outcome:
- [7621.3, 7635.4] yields 8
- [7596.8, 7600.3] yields 8.23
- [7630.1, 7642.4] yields 8.28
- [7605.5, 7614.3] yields 8.13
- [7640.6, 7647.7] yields 8.36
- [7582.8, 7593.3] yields 8.17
